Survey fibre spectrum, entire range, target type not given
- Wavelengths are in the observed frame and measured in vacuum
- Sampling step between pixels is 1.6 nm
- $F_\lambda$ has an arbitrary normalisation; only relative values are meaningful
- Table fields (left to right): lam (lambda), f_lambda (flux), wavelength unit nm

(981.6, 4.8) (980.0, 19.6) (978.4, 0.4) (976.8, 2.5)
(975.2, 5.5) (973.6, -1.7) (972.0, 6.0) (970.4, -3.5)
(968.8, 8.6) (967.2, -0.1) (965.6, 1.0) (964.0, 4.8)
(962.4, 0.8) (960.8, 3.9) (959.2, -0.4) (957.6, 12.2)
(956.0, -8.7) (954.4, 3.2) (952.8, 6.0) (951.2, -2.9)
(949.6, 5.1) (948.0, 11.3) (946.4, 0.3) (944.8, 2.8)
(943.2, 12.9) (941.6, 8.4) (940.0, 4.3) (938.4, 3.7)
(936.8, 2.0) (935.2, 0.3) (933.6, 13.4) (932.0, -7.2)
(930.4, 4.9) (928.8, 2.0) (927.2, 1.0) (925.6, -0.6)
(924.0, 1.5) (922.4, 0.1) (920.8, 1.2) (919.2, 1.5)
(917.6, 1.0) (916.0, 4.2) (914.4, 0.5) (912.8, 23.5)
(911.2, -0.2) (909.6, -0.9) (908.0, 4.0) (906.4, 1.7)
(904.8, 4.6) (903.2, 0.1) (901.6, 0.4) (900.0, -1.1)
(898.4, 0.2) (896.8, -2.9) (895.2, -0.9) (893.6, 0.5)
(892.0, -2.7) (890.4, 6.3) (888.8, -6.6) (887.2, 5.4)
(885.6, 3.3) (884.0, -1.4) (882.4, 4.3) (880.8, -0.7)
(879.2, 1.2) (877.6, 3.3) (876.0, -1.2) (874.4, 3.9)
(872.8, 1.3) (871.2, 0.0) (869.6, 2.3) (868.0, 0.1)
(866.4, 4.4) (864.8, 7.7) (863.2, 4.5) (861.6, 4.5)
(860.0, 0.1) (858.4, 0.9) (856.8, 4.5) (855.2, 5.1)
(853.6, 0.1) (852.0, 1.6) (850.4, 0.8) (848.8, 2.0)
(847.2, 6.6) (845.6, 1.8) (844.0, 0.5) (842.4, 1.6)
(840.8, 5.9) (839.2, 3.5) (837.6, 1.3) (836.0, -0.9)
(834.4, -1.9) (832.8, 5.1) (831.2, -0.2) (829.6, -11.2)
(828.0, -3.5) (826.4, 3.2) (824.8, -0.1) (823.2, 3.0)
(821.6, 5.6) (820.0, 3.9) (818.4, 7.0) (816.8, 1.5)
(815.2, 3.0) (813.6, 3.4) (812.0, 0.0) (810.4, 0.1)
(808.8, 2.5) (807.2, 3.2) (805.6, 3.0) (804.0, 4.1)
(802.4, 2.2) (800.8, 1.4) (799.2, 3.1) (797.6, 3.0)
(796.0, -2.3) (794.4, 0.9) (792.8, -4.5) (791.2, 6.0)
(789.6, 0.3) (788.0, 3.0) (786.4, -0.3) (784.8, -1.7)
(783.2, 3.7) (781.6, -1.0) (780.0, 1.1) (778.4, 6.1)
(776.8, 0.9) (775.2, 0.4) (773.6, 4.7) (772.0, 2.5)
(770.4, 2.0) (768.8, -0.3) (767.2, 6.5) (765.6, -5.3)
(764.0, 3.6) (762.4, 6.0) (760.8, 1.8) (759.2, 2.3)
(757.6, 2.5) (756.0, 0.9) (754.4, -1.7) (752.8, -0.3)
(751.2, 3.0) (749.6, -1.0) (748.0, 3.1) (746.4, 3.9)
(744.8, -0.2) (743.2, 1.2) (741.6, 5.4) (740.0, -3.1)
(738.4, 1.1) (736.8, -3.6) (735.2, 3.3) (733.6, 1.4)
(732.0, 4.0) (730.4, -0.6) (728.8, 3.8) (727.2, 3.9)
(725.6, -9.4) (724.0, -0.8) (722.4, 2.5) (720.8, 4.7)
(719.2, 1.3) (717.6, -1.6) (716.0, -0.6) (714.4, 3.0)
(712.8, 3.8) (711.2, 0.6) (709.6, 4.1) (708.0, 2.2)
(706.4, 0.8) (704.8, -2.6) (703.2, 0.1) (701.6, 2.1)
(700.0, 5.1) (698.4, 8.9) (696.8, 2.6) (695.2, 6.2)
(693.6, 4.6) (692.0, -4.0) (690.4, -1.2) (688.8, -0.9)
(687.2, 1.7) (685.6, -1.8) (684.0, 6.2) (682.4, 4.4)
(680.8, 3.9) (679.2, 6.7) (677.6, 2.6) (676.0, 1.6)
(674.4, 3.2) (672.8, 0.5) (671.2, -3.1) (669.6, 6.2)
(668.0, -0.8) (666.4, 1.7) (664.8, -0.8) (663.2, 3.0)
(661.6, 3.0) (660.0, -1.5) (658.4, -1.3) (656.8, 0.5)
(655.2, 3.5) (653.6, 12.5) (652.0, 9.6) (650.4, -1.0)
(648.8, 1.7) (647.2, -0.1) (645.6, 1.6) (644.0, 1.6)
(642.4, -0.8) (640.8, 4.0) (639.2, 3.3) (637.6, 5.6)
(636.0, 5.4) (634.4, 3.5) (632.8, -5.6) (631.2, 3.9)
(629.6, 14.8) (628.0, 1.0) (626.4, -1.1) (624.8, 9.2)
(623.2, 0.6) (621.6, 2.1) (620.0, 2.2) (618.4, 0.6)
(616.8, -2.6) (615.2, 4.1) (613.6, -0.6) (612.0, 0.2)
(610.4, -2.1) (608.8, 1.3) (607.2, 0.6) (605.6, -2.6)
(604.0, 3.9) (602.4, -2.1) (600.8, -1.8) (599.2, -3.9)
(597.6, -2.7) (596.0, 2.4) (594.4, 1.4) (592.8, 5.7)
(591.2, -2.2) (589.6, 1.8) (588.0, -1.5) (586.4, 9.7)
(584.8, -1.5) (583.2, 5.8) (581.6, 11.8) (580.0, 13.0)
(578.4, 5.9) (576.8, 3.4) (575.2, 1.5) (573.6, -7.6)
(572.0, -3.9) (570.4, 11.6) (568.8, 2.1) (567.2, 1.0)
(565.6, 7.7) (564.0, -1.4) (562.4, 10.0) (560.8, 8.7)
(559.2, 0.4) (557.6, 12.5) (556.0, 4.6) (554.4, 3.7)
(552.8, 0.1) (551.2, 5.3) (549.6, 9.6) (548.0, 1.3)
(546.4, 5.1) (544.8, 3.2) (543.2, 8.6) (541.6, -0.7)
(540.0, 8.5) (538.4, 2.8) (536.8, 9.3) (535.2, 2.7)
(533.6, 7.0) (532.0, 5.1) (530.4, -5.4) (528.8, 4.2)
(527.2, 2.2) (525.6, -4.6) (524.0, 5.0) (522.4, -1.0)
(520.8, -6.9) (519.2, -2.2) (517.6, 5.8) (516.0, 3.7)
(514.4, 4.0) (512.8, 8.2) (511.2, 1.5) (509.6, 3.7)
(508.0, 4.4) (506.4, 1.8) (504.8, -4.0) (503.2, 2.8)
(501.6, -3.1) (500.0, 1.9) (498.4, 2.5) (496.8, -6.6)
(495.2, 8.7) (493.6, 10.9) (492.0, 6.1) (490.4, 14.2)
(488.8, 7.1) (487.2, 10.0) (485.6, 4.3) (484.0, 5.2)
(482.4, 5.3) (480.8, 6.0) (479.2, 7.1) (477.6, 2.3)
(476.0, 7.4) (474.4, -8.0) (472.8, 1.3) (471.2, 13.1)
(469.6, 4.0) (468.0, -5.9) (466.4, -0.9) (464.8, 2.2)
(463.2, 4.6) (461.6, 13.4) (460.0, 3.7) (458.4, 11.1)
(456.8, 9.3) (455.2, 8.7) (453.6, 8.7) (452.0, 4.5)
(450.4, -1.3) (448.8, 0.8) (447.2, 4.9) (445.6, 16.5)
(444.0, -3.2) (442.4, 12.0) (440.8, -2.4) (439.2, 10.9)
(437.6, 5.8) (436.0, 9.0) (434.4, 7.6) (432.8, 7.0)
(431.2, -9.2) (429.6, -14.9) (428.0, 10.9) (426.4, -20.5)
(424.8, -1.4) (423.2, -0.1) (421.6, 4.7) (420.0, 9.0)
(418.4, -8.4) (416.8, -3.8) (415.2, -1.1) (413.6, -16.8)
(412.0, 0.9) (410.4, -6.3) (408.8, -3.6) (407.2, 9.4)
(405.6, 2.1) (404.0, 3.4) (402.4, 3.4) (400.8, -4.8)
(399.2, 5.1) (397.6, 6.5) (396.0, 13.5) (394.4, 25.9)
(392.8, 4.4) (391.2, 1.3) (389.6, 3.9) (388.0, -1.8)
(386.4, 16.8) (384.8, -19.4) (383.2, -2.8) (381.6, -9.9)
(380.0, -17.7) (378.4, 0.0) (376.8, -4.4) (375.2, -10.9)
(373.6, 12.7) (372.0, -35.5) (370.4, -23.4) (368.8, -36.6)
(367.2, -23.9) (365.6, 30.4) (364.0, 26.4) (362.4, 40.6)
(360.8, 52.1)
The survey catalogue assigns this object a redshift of 1.45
